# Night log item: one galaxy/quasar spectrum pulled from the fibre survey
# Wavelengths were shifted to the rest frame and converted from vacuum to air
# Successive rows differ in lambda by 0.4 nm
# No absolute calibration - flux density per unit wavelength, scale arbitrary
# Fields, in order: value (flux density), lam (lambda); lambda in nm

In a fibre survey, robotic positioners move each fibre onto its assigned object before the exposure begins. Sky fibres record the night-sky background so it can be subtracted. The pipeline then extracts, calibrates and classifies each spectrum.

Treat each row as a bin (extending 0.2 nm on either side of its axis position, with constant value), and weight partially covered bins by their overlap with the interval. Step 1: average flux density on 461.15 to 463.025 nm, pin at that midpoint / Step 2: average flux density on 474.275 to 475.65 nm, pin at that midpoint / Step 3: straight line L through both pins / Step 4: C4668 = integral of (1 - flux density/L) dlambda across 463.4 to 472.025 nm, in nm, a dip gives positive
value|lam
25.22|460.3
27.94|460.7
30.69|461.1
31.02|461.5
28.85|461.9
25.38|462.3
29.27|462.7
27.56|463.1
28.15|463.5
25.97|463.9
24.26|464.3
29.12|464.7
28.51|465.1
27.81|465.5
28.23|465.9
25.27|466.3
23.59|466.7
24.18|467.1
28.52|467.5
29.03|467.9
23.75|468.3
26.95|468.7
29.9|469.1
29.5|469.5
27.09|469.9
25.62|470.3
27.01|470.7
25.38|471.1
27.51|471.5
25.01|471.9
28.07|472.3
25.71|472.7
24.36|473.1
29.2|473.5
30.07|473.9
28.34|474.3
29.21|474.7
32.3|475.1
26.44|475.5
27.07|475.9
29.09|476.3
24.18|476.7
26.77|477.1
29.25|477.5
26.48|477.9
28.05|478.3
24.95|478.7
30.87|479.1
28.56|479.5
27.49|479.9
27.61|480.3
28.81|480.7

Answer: 0.63 nm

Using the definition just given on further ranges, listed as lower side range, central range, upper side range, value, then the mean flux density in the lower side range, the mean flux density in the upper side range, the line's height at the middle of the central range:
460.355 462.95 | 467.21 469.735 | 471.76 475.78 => 0.04 nm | 28.6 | 27.9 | 28.2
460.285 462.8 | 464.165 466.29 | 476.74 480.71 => 0.07 nm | 28.5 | 27.7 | 28.4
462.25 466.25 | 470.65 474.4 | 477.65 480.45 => 0.08 nm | 27.4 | 27.7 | 27.6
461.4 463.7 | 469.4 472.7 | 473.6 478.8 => 0.15 nm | 28.3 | 27.9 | 28.1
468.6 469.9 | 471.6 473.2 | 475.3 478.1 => 0.11 nm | 28.7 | 27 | 28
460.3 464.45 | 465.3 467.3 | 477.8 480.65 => 0.14 nm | 27.8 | 27.8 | 27.8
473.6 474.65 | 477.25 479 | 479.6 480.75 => 0.06 nm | 29.2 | 27.9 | 28.4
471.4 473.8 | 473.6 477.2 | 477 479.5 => -0.13 nm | 26.8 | 27.8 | 27.3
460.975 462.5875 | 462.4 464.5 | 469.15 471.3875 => 0.12 nm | 28.9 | 27.1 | 28.6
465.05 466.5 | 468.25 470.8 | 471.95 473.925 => -0.01 nm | 27.3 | 27.1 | 27.2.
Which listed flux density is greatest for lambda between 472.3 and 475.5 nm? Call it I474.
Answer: 32.3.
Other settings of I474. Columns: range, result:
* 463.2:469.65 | 29.9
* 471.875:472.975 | 28.07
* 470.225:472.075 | 27.51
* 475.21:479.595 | 30.87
